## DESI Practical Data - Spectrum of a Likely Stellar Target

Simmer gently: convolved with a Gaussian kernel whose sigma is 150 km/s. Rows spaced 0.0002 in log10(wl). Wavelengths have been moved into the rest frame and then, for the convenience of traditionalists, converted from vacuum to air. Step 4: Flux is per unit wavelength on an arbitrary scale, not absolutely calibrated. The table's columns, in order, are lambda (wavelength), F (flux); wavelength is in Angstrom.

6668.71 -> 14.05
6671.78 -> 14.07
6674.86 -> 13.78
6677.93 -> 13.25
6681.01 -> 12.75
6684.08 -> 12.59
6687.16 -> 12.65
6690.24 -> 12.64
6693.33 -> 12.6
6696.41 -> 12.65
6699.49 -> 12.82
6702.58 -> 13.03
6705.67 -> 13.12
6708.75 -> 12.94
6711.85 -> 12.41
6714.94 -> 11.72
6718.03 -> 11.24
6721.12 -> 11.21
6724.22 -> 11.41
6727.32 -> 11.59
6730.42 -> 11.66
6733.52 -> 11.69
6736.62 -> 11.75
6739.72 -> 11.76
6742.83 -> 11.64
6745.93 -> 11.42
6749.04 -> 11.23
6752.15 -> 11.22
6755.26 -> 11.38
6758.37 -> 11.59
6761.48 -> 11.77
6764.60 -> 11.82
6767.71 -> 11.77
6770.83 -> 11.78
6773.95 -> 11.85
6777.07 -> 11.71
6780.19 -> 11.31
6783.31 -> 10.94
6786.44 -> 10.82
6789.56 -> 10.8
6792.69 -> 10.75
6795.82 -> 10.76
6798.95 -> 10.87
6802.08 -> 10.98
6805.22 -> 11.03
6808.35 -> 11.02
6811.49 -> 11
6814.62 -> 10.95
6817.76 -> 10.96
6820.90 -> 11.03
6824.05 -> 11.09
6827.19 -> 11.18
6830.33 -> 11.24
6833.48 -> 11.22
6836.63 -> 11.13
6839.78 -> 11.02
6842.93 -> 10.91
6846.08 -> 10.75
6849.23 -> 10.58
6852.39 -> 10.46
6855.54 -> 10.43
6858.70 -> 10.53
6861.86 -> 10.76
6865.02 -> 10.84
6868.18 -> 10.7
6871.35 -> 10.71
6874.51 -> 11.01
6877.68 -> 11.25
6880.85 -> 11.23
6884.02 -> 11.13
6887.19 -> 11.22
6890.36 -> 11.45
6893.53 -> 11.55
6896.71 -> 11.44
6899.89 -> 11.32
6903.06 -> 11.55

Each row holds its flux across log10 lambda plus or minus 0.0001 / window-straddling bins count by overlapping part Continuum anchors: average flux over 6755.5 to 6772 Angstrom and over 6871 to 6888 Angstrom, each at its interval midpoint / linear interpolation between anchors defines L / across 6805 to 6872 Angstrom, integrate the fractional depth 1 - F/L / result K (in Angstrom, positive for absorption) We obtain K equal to 2.6 Angstrom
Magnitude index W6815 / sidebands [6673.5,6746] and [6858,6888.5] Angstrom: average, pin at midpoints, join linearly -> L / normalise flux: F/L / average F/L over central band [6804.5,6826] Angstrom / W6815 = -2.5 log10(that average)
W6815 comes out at 0.04 mag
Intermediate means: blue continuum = 12.3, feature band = 11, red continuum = 10.9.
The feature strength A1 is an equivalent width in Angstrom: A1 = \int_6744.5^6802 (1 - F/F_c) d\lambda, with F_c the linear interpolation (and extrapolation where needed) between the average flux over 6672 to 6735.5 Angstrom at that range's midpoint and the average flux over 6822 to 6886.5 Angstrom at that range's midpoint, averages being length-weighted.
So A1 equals 2.0 Angstrom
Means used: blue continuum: 12.4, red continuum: 10.9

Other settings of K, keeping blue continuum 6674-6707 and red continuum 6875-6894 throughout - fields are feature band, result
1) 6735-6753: 1.3 Angstrom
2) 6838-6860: 1.7 Angstrom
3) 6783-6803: 2.0 Angstrom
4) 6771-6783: 0.6 Angstrom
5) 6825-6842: 0.8 Angstrom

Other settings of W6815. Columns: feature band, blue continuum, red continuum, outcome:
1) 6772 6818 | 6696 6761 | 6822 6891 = 0.032 mag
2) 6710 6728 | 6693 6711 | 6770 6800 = 0.081 mag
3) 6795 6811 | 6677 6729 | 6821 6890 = 0.047 mag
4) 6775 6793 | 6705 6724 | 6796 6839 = 0.025 mag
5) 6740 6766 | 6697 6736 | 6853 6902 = 0.030 mag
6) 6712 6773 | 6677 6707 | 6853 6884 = 0.059 mag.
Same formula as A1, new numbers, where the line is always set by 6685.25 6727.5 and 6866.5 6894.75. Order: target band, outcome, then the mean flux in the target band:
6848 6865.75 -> 1.11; 10.6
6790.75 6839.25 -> 2.35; 11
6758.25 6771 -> 0.17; 11.8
